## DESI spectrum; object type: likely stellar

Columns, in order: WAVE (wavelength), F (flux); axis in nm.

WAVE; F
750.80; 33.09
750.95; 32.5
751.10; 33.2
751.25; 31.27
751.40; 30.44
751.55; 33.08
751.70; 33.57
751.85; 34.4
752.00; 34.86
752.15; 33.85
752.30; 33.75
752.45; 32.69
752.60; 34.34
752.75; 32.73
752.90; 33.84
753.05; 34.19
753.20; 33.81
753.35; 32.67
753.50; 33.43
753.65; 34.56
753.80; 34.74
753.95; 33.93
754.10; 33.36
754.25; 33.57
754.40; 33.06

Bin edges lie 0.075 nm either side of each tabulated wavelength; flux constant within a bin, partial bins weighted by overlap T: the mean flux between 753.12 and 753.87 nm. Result 33.8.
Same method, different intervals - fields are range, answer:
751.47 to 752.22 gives 33.9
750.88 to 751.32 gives 32.3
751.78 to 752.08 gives 34.6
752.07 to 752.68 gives 33.7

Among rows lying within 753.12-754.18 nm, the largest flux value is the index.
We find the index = 34.74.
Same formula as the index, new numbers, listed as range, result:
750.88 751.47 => 33.2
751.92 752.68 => 34.86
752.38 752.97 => 34.34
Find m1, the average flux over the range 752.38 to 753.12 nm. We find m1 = 33.6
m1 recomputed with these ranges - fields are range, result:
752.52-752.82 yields 33.5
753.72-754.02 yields 34.3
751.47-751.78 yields 33.3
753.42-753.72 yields 34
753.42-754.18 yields 34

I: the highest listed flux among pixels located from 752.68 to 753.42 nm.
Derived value 34.19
